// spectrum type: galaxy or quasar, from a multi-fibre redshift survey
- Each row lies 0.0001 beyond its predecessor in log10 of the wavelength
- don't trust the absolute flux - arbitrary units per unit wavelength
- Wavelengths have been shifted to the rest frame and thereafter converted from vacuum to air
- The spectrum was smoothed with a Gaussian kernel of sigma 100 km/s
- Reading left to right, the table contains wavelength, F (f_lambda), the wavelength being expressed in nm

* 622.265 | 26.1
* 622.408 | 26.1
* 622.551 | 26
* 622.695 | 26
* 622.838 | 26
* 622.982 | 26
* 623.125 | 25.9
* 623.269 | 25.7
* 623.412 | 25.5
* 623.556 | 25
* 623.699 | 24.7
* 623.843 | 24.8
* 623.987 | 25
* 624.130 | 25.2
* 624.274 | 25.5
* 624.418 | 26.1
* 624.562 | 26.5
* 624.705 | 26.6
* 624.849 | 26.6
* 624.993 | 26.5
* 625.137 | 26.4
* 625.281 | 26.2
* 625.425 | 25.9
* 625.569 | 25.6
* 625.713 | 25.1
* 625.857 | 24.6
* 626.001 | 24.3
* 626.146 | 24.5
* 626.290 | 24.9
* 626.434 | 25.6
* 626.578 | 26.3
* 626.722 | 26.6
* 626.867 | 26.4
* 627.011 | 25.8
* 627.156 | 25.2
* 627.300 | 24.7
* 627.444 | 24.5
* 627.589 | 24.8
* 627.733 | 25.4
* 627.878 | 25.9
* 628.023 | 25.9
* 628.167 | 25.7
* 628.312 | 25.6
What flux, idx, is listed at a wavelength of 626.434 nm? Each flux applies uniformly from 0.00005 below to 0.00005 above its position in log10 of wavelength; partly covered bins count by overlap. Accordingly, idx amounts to 25.6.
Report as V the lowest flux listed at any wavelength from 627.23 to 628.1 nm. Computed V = 24.5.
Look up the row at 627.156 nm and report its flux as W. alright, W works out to 25.2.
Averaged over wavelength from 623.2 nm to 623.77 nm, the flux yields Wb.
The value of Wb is 25.3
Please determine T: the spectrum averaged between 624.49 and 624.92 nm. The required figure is 26.6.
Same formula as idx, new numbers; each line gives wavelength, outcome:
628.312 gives 25.6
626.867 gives 26.4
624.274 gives 25.5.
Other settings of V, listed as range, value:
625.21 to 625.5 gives 25.9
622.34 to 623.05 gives 26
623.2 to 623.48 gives 25.5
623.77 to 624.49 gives 24.8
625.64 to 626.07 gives 24.3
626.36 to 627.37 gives 24.7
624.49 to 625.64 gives 25.6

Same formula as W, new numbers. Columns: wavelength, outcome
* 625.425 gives 25.9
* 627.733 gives 25.4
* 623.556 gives 25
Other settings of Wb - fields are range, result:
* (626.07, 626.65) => 25.3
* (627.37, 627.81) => 24.9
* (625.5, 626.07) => 24.9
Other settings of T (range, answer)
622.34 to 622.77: 26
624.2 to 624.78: 26.2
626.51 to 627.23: 26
